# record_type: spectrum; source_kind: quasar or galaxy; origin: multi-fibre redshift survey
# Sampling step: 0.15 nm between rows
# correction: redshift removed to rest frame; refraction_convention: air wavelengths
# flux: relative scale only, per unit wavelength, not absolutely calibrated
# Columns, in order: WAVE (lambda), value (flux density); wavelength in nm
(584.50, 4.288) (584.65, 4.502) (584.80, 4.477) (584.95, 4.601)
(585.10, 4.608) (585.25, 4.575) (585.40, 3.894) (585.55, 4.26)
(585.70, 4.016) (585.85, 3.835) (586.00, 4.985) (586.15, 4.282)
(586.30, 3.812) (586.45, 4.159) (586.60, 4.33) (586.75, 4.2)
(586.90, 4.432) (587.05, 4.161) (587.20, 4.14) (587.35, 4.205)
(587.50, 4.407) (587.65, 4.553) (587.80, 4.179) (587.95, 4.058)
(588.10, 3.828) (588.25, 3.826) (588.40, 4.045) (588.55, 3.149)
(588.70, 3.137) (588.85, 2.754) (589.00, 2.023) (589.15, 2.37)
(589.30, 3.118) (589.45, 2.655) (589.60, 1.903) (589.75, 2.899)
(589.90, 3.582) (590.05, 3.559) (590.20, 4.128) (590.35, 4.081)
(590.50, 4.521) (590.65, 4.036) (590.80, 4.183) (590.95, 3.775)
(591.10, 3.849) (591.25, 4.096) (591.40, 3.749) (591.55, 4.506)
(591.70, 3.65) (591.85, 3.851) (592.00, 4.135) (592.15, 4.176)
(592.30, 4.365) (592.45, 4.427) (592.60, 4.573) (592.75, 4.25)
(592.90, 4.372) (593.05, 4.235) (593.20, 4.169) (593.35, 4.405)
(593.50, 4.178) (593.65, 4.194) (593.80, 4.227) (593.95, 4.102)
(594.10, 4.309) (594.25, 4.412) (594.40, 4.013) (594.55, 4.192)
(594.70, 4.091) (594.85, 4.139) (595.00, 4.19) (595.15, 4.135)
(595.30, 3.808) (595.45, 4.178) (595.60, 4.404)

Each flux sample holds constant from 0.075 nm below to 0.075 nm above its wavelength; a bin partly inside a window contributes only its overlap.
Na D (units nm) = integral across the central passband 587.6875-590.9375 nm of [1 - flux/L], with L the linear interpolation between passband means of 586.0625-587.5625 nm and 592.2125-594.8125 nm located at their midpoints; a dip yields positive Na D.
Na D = 0.60 nm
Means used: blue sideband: 4.22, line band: 3.45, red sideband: 4.26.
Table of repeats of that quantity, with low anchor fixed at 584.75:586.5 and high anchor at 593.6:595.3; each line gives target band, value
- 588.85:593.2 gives 0.485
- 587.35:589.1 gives 0.253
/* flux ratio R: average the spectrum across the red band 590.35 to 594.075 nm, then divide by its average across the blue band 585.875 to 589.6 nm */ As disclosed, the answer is 1.1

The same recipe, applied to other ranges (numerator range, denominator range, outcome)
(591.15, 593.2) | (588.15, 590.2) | 1.37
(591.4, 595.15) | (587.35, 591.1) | 1.18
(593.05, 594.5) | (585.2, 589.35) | 1.09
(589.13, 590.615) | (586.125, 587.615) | 0.79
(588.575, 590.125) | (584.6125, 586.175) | 0.64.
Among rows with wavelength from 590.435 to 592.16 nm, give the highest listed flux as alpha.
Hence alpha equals 4.521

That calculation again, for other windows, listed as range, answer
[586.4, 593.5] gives 4.573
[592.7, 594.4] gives 4.412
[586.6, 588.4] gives 4.553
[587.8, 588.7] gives 4.058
